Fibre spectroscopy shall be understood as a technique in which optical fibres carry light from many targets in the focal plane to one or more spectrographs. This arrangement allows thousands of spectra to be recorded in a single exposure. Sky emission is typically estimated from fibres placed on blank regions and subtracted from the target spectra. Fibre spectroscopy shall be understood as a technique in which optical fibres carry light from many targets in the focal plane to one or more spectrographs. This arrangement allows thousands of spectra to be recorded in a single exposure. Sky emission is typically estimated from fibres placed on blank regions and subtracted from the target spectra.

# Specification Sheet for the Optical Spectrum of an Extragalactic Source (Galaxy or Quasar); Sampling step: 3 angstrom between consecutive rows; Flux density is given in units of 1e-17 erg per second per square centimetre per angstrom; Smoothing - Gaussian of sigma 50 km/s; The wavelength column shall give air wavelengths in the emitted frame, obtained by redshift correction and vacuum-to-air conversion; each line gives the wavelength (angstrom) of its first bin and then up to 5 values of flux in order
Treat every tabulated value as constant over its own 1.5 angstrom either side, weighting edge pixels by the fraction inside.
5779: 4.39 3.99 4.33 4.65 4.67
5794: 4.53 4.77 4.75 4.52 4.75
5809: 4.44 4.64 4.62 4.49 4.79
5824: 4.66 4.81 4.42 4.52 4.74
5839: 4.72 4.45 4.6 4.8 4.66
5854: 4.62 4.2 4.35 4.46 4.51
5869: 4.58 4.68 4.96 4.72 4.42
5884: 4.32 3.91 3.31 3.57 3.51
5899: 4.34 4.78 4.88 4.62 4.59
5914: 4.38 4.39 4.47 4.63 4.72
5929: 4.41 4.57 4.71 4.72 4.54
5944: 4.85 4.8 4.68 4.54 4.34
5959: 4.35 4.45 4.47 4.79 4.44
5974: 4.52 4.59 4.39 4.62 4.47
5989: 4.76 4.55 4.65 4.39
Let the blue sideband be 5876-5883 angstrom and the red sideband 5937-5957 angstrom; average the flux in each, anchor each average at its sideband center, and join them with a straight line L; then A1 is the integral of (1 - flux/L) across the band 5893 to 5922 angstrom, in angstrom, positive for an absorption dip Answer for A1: 1.3 angstrom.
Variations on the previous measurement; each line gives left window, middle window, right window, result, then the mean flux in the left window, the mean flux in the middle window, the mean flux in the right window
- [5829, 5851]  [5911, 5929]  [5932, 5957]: 0.5 angstrom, 4.62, 4.51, 4.65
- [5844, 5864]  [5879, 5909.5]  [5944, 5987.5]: 2.4 angstrom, 4.53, 4.18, 4.54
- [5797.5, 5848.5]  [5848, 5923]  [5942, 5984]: 3.3 angstrom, 4.63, 4.4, 4.56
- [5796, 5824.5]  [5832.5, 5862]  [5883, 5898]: -2.4 angstrom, 4.64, 4.57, 3.72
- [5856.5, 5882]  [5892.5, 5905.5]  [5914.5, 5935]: 0.9 angstrom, 4.56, 4.21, 4.54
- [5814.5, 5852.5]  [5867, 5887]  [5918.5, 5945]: 0.3 angstrom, 4.64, 4.56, 4.62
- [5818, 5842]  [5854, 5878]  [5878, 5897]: -2.1 angstrom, 4.64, 4.55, 3.92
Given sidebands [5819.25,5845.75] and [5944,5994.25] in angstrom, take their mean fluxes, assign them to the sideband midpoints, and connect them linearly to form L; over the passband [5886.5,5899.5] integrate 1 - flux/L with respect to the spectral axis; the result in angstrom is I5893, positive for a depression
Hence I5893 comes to 2.6 angstrom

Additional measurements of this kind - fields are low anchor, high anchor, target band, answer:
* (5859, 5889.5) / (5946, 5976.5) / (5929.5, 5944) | -0.41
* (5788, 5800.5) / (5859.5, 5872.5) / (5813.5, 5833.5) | -0.06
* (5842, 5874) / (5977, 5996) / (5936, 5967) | -0.09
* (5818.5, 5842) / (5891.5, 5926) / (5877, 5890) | 0.77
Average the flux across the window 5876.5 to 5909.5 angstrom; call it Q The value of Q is 4.22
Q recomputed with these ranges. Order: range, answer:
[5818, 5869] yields 4.58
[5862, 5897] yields 4.25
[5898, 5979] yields 4.58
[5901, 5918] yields 4.61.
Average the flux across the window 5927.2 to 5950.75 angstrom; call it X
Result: 4.66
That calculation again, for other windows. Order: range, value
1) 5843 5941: 4.45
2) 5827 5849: 4.62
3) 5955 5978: 4.49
